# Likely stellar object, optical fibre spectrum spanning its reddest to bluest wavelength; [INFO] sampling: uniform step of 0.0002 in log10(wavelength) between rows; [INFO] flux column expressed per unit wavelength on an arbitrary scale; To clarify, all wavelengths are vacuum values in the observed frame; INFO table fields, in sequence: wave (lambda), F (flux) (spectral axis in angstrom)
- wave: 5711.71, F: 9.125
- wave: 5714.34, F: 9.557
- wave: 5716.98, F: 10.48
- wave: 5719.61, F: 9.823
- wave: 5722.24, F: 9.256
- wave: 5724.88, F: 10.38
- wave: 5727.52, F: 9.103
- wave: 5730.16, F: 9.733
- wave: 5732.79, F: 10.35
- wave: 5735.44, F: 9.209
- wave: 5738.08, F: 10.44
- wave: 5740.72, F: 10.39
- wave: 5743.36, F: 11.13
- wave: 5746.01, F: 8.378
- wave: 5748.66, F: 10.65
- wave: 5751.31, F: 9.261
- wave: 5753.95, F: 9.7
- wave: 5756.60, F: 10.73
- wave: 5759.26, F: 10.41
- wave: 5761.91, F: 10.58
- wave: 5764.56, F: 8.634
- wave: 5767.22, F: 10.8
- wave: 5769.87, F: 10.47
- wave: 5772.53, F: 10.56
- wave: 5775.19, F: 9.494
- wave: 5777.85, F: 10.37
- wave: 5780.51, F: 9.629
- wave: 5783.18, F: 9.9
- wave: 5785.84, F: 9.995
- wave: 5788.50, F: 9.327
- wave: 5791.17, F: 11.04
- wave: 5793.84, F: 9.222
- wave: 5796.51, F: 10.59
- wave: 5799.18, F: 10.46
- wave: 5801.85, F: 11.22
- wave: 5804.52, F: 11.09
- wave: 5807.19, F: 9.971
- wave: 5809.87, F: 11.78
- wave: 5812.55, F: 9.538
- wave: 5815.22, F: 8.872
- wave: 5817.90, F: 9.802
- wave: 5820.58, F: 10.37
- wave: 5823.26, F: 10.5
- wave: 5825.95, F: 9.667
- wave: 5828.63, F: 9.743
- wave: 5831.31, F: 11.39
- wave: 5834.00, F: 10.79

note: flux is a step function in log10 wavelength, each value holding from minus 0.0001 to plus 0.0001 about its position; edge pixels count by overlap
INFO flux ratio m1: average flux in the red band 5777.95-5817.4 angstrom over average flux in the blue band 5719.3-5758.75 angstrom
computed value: 1.0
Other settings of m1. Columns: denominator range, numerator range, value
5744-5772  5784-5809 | 1.03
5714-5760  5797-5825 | 1.04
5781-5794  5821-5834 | 1.04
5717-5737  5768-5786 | 1.03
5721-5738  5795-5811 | 1.11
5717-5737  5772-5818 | 1.04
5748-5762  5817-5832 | 1.00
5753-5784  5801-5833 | 1.02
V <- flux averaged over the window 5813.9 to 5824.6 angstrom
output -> 9.89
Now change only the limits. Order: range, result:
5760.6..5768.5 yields 10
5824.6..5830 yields 9.72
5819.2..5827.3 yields 10.2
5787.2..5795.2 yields 9.86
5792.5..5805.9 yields 10.5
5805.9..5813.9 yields 10.4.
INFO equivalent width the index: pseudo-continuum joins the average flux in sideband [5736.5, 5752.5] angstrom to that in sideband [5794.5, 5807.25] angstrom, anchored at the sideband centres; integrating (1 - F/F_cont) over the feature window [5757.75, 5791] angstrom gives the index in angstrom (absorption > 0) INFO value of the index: 1.0 angstrom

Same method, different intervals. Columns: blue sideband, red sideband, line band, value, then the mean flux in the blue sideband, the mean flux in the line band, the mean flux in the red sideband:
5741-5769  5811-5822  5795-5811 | -1.72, 10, 10.8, 9.7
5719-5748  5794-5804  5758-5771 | 0.05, 9.85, 10.2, 10.6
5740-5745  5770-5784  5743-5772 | 0.93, 10.7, 10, 10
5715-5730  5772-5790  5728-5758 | -0.48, 9.79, 9.97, 9.88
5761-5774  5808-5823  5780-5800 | 0.24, 10.2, 10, 10.1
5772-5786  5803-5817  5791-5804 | -0.46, 9.96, 10.5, 10.3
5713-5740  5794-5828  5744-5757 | 0.29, 9.84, 9.75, 10.3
